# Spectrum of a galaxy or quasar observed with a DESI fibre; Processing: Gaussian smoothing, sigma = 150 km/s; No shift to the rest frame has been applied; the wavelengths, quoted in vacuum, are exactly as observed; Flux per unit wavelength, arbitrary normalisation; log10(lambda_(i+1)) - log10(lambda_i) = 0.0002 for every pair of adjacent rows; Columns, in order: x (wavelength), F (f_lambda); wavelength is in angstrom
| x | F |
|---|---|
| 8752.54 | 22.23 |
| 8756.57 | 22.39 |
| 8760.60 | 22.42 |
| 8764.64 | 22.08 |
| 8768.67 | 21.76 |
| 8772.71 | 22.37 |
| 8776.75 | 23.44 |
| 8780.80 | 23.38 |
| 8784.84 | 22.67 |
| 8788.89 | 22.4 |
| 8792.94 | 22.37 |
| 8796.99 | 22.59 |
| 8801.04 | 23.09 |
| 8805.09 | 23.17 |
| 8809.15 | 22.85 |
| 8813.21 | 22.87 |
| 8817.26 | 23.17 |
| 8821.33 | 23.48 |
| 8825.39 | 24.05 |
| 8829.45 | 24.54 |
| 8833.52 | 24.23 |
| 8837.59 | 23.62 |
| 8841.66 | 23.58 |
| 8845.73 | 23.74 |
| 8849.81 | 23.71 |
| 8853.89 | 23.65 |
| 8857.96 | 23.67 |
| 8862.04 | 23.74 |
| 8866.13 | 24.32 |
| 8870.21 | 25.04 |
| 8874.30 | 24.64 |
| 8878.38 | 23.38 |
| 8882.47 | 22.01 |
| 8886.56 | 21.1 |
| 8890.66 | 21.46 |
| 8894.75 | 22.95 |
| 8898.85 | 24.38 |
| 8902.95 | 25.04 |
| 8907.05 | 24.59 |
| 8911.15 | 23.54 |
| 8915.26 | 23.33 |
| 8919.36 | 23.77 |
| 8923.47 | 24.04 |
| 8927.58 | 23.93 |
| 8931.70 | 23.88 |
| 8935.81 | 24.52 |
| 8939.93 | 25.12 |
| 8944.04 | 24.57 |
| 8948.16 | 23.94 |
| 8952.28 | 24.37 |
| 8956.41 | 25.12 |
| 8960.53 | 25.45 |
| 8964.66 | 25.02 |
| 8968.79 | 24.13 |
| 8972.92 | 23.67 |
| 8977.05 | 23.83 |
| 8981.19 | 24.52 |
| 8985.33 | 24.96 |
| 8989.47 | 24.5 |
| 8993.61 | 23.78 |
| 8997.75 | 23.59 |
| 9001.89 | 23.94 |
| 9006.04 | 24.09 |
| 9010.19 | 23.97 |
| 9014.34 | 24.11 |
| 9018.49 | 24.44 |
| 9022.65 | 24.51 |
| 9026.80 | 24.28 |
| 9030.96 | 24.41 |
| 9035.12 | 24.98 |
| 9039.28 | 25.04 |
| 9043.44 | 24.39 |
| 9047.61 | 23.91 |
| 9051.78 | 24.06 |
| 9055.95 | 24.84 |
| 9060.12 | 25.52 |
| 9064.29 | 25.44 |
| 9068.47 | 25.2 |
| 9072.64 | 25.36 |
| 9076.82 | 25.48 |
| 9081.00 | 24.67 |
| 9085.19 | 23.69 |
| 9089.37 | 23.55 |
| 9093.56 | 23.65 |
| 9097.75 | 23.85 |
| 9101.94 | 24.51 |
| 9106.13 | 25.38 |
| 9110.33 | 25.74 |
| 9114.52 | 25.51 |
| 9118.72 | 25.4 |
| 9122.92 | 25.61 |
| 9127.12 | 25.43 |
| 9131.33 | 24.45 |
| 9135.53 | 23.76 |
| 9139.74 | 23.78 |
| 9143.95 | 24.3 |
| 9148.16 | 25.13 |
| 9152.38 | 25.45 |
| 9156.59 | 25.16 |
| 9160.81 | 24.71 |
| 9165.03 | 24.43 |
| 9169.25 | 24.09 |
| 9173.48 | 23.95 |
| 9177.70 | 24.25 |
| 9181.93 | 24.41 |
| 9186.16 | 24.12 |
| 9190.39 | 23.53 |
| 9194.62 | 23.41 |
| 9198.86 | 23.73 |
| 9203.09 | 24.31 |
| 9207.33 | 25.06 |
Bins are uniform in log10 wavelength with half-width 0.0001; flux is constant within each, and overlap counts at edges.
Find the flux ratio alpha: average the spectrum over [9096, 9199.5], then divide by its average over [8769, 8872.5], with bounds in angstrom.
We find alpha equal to 1.05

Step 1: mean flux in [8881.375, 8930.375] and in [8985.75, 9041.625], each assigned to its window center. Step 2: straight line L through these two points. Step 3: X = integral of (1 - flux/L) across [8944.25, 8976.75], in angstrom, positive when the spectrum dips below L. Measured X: -0.9 angstrom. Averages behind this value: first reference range 23.4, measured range 24.5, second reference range 24.3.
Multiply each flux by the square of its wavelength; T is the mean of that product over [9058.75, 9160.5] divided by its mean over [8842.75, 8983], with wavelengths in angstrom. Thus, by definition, 1.08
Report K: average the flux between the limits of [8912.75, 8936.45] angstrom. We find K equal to 23.9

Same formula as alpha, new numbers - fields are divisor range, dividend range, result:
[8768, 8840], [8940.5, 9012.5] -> 1.05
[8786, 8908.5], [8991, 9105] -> 1.04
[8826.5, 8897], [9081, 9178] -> 1.05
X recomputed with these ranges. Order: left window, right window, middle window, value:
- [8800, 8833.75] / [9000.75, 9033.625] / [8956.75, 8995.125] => -0.6 angstrom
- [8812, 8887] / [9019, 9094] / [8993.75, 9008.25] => 0.3 angstrom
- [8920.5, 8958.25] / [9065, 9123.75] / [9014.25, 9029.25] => 0.1 angstrom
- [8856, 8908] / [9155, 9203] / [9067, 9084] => -0.8 angstrom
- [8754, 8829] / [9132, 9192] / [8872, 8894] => 0.6 angstrom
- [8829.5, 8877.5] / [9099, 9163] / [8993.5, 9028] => 0.6 angstrom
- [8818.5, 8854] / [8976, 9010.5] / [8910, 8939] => 0.1 angstrom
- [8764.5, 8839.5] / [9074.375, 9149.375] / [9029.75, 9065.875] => -0.6 angstrom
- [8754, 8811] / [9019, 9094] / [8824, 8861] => -1.3 angstrom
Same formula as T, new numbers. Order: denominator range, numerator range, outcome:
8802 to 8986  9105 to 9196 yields 1.09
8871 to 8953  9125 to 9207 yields 1.08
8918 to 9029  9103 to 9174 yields 1.06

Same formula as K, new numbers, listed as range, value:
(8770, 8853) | 23.3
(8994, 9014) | 23.9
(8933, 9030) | 24.4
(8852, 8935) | 23.6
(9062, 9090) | 24.8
